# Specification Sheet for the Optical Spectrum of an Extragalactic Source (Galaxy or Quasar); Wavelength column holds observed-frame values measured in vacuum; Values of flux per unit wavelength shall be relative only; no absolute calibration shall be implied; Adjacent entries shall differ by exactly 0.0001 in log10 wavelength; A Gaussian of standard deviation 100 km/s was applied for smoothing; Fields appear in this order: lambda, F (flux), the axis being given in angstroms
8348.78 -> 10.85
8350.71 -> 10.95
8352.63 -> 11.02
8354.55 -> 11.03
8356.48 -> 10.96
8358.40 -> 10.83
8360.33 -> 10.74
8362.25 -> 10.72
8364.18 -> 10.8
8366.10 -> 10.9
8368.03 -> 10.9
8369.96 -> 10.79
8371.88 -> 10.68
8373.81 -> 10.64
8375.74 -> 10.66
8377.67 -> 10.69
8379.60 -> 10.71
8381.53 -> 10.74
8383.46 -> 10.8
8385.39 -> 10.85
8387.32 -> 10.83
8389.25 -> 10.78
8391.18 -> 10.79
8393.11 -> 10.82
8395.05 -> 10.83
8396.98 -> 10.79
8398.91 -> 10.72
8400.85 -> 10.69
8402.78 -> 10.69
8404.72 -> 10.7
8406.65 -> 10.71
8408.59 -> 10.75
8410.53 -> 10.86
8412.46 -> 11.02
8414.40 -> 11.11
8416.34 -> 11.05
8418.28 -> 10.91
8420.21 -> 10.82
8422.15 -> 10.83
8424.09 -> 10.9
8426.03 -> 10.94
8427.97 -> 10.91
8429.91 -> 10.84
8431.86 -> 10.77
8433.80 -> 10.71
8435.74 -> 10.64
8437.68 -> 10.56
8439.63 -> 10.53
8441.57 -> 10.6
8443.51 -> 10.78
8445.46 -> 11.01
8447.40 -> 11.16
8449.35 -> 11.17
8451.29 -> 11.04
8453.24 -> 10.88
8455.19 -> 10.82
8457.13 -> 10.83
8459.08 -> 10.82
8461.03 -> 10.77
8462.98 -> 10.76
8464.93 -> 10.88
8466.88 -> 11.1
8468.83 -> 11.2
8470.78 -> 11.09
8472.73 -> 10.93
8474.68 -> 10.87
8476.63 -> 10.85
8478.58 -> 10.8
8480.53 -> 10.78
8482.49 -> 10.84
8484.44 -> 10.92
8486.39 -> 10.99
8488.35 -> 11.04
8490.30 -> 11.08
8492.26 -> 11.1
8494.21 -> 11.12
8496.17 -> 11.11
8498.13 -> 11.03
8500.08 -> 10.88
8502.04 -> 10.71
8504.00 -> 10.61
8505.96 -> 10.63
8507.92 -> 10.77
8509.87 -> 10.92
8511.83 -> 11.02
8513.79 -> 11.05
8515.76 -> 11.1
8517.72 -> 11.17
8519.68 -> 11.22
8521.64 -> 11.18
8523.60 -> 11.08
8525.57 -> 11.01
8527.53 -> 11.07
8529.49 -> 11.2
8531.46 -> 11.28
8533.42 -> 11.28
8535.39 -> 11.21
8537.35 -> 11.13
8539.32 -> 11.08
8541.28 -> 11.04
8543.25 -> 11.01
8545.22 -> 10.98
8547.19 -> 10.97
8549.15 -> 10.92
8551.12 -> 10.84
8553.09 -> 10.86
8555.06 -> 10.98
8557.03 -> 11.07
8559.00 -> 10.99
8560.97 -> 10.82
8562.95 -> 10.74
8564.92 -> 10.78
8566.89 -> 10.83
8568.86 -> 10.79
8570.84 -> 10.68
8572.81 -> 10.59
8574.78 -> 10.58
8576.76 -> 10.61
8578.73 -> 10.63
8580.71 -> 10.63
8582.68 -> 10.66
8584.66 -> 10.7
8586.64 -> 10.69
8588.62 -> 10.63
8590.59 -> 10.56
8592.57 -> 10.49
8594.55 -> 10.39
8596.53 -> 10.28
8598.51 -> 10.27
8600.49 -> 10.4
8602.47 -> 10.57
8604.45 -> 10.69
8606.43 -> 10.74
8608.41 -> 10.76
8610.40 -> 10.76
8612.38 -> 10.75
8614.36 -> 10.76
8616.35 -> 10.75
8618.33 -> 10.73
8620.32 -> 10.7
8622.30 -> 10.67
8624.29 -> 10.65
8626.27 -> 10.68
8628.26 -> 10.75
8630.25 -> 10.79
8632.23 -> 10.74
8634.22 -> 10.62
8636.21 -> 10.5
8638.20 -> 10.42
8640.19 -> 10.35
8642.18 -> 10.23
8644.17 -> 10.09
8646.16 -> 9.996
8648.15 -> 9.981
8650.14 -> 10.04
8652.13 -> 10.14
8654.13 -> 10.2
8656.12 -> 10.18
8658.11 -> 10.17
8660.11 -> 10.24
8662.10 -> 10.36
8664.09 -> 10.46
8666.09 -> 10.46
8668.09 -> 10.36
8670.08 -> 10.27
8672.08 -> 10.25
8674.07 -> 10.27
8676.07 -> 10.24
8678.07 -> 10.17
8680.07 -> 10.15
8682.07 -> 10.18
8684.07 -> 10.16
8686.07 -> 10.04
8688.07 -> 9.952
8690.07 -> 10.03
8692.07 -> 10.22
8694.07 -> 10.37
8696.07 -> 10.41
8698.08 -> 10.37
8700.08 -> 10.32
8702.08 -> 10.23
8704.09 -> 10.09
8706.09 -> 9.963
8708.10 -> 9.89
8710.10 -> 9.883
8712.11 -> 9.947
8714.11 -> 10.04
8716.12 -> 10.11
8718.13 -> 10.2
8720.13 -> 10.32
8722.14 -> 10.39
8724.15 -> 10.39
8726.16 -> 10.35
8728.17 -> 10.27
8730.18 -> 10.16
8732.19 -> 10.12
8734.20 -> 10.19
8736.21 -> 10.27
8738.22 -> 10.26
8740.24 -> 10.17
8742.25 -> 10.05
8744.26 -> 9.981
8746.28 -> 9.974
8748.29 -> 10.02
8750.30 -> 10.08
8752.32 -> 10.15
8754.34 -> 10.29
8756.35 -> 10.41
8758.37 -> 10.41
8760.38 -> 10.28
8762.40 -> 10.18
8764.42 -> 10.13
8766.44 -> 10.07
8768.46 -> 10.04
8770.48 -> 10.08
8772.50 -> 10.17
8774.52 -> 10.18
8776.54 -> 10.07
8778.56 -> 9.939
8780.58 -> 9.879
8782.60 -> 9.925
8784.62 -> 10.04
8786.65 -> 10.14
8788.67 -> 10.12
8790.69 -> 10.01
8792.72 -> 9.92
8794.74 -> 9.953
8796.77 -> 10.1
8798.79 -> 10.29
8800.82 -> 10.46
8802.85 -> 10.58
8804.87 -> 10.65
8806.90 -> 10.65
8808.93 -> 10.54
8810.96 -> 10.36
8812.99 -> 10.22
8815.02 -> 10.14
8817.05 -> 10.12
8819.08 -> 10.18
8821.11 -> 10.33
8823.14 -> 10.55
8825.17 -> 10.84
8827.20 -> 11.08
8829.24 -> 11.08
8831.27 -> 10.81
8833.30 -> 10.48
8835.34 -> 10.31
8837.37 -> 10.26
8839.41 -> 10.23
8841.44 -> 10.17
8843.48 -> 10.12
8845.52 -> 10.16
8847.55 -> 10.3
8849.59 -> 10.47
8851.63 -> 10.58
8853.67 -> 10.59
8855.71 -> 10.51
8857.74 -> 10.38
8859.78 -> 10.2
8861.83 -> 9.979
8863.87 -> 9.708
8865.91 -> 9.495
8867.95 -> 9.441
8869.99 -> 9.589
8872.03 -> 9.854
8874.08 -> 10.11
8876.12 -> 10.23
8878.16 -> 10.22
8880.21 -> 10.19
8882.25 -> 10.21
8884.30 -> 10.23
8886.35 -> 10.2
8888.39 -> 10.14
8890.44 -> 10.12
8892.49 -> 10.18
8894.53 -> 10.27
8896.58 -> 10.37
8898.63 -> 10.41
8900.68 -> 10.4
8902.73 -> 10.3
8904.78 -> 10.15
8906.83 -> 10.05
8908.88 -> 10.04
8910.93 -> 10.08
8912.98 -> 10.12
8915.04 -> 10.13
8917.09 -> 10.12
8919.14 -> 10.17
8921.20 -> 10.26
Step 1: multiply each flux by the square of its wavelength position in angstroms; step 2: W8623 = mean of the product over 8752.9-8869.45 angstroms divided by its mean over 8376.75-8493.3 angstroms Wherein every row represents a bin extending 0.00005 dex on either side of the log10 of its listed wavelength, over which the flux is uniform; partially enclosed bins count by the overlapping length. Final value 1.03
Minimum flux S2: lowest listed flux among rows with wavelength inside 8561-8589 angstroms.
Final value 10.58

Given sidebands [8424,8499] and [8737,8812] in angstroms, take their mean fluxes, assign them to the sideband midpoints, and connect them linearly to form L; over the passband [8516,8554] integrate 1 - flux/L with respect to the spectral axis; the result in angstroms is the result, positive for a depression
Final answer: -1.2 angstroms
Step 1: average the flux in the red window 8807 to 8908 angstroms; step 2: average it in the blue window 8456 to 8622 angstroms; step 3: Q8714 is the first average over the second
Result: 0.9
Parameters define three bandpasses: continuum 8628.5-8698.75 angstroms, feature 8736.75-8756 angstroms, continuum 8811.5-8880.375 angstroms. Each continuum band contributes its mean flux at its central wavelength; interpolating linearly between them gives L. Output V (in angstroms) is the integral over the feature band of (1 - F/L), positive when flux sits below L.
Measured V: 0.27 angstroms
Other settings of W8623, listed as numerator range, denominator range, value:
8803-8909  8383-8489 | 1.04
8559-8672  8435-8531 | 0.99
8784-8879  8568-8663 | 1.03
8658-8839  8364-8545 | 1.01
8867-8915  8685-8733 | 1.04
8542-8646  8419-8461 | 1.02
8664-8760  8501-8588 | 0.97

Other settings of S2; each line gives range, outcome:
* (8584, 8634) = 10.27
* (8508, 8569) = 10.74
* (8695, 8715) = 9.883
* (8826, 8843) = 10.17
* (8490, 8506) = 10.61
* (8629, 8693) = 9.952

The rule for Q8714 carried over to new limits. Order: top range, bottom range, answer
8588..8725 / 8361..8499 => 0.95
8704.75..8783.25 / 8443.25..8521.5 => 0.93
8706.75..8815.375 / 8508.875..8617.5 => 0.94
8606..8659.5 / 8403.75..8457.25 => 0.97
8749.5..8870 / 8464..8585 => 0.94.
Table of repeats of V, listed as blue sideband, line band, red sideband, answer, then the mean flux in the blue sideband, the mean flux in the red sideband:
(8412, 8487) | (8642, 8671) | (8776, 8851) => 1.0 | 10.9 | 10.3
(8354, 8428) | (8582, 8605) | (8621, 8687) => -0.2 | 10.8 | 10.3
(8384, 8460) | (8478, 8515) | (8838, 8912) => -0.7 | 10.8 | 10.2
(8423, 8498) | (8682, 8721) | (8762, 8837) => 1.2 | 10.9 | 10.3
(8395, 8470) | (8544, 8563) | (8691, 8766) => -0.6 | 10.8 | 10.2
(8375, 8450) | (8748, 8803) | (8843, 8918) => 0.9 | 10.8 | 10.2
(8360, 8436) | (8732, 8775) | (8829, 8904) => 0.8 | 10.8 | 10.2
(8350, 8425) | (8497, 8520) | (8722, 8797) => -0.7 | 10.8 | 10.1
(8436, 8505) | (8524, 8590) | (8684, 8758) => -1.5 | 10.9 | 10.2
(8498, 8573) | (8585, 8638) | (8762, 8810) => 0.5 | 11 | 10.2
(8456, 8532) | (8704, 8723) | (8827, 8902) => 0.8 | 11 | 10.2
